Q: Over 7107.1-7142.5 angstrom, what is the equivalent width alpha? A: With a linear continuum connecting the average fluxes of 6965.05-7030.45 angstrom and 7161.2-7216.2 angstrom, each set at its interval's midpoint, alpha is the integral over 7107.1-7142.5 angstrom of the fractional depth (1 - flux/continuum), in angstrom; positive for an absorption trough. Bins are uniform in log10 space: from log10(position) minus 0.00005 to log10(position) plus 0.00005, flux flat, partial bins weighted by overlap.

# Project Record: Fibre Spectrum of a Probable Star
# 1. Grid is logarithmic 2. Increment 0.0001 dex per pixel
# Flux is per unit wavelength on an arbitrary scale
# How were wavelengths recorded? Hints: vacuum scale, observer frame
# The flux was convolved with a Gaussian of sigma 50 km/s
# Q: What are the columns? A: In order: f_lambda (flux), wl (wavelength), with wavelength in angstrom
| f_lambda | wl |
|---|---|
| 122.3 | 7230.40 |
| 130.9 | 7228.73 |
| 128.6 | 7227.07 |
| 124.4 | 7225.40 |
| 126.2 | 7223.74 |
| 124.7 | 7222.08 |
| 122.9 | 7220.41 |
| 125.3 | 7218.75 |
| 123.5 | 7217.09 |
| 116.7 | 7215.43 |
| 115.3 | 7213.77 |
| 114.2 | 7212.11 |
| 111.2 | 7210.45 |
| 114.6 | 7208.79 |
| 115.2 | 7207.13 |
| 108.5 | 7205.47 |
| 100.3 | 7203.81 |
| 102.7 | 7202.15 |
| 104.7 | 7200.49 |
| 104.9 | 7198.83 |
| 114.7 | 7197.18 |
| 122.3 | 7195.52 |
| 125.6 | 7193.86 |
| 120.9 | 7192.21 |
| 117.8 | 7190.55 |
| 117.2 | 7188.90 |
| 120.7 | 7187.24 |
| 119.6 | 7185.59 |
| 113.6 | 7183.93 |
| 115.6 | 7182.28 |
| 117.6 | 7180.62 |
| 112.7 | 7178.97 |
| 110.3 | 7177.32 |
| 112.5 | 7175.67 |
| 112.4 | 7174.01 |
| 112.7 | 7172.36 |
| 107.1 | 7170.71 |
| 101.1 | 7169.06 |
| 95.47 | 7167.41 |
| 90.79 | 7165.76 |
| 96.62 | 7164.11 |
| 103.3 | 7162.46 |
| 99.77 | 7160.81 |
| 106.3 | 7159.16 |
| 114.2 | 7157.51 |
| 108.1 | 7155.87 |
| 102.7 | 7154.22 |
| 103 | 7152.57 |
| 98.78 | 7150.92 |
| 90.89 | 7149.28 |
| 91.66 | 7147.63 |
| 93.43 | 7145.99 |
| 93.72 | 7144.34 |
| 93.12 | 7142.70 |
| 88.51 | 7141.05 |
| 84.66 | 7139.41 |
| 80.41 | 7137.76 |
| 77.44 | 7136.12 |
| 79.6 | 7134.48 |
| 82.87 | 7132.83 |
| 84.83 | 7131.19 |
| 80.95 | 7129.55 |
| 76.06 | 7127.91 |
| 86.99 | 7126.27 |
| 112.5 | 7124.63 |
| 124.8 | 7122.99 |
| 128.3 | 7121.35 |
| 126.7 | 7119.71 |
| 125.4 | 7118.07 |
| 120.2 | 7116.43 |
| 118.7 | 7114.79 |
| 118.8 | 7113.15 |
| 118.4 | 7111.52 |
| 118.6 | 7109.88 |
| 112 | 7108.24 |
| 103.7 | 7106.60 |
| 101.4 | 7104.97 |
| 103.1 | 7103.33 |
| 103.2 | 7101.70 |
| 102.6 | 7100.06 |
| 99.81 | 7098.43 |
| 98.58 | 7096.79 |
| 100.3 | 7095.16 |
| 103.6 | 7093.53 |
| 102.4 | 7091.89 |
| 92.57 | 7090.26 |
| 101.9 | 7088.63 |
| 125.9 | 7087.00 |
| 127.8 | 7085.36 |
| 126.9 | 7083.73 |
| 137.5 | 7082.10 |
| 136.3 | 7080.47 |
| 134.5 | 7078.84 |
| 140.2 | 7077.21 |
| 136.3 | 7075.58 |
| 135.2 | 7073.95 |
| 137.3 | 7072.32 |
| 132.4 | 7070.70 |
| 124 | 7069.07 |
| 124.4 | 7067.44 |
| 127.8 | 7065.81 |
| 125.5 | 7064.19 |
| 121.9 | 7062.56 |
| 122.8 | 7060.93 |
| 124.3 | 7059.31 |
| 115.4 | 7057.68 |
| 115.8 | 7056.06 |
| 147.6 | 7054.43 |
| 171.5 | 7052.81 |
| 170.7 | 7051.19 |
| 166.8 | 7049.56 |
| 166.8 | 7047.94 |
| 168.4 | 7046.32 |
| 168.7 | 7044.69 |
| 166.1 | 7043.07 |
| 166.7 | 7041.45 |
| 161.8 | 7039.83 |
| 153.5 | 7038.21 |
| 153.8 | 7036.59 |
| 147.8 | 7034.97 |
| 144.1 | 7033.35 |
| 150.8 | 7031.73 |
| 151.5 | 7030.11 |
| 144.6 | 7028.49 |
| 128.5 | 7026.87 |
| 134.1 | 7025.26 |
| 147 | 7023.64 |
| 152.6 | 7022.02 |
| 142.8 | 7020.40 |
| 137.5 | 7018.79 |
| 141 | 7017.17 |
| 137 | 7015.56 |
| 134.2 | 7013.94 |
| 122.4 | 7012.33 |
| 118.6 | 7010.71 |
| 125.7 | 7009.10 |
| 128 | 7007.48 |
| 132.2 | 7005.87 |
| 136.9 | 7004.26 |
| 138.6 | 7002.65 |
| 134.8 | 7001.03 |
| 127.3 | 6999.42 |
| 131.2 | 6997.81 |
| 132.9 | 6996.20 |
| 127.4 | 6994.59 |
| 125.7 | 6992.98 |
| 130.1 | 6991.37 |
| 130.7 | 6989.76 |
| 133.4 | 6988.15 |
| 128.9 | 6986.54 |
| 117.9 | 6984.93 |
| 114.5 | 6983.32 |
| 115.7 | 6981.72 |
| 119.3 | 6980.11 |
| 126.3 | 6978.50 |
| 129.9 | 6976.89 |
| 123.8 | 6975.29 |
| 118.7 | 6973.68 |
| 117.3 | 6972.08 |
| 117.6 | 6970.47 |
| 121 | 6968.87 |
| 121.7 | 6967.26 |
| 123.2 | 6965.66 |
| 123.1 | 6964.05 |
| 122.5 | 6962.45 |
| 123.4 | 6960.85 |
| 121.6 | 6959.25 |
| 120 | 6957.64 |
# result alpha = 4.6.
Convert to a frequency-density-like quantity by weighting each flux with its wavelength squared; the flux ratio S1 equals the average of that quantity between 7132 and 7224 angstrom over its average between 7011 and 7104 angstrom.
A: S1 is 0.82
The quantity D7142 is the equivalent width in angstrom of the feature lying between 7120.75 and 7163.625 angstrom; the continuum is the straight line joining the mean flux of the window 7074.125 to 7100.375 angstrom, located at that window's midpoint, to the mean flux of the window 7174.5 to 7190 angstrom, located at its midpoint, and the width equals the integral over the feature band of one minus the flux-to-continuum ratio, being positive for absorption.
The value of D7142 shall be 7.7 angstrom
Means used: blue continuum 117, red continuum 115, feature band 95.5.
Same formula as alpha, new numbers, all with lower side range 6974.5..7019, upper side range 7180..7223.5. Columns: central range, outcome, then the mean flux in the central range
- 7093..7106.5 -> 2.27 angstrom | 102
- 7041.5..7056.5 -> -4.35 angstrom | 162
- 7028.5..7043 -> -3.19 angstrom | 154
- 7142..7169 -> 4.50 angstrom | 99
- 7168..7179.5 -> 0.80 angstrom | 109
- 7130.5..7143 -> 3.79 angstrom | 83.5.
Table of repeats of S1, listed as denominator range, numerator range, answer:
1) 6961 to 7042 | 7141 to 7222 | 0.86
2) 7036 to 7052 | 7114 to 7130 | 0.69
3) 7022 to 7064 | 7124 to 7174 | 0.66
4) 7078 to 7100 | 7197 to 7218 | 1.01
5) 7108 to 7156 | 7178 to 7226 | 1.18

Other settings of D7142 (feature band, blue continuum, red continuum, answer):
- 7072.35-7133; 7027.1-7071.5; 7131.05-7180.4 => 4.53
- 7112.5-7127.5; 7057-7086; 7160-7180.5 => 0.09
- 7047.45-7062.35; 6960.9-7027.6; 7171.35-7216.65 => -2.29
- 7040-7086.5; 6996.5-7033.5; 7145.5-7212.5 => -4.54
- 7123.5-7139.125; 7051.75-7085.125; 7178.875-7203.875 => 4.81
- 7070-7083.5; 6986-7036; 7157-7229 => -0.88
